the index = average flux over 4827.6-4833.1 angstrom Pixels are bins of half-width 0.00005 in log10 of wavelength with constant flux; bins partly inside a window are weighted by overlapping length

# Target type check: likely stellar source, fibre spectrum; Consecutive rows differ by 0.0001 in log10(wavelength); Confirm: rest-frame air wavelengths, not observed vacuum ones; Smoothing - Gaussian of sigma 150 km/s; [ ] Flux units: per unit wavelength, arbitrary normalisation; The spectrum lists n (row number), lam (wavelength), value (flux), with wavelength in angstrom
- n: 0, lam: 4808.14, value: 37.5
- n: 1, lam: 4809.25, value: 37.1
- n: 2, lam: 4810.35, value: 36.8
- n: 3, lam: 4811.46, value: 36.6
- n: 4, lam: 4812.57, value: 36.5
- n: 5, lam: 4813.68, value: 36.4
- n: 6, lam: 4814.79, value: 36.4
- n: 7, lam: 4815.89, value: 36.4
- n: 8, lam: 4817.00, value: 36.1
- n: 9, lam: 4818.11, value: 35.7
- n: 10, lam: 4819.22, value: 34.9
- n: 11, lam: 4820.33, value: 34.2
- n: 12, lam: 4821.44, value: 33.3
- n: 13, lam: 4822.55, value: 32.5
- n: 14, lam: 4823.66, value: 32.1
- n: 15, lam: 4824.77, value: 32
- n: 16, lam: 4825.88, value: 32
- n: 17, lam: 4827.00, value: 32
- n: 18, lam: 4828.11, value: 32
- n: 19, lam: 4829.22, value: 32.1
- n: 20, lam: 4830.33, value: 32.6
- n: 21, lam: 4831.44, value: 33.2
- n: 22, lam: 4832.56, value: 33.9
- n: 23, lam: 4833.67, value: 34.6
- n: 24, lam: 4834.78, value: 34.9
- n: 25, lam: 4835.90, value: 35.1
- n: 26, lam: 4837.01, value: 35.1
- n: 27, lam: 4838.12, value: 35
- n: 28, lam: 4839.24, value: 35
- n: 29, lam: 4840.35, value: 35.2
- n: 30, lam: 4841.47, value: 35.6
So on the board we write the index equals 32.8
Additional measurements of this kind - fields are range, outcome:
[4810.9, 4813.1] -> 36.5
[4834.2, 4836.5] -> 35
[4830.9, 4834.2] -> 33.9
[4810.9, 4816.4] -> 36.5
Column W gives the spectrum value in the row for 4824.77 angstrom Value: 32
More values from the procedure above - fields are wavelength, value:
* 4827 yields 32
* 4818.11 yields 35.7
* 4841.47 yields 35.6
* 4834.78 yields 34.9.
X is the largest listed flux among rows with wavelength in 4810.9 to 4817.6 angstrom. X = 36.6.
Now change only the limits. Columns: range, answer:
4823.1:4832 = 33.2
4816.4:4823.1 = 36.1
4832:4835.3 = 34.9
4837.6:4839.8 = 35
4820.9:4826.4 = 33.3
